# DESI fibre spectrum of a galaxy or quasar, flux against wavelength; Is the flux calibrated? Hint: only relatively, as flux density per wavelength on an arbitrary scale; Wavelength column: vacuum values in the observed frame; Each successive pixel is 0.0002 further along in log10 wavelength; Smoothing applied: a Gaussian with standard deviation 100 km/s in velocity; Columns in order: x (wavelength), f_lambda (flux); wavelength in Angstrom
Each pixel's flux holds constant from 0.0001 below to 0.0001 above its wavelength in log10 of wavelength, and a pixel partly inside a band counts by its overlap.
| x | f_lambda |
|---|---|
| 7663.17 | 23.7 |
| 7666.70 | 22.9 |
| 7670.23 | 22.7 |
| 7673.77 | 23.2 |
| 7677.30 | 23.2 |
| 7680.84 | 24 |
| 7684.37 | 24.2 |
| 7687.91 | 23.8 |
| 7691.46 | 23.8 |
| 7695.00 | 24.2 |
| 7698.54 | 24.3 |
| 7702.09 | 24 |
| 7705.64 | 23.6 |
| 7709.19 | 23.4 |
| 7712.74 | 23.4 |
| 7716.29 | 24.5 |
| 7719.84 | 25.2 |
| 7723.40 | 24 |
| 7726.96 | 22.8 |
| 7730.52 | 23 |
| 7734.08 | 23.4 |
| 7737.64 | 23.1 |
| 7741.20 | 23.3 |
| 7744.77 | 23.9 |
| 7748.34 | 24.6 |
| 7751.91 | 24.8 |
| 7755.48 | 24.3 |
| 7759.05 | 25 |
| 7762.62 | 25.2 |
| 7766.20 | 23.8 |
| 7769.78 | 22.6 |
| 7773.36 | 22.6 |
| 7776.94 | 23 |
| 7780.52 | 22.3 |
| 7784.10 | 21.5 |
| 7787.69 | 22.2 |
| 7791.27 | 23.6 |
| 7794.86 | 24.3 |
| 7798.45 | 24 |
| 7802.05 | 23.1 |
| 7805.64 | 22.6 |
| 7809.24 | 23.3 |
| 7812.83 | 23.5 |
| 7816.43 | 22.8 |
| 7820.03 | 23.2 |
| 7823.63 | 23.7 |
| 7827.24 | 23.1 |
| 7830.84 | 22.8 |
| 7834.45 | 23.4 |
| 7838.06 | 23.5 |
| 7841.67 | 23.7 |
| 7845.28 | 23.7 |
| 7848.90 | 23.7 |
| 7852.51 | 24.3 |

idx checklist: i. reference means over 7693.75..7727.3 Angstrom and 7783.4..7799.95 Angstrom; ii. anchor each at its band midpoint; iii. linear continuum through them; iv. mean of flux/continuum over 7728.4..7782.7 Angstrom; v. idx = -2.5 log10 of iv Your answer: 0.00 mag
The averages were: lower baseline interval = 24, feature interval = 23.6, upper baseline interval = 23.2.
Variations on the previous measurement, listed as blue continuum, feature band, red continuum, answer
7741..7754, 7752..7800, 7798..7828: 0.02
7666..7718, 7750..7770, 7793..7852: -0.04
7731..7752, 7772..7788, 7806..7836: 0.05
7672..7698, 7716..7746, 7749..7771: 0.02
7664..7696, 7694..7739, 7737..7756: 0.00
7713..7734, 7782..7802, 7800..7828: 0.01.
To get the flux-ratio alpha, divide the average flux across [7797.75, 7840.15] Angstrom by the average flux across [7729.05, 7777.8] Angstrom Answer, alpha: 1.0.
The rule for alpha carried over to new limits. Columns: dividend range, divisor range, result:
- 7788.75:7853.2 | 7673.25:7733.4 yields 0.98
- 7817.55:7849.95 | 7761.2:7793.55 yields 1.02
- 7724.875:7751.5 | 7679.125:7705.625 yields 0.98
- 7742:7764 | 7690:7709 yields 1.03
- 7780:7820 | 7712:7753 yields 0.97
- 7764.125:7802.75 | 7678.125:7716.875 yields 0.96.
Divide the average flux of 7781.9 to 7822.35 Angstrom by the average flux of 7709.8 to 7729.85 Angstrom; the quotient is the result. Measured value 0.97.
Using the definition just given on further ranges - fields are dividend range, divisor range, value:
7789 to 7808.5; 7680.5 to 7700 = 0.98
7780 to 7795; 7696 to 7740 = 0.95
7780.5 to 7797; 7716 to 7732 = 0.96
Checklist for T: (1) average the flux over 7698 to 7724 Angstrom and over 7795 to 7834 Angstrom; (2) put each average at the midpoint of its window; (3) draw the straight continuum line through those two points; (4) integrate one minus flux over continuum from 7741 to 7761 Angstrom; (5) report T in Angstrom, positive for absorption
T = -0.6 Angstrom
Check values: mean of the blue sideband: 24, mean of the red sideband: 23.3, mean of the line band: 24.4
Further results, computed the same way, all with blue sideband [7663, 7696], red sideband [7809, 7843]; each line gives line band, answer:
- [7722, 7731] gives 0.1 Angstrom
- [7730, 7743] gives 0.1 Angstrom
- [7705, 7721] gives -0.4 Angstrom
